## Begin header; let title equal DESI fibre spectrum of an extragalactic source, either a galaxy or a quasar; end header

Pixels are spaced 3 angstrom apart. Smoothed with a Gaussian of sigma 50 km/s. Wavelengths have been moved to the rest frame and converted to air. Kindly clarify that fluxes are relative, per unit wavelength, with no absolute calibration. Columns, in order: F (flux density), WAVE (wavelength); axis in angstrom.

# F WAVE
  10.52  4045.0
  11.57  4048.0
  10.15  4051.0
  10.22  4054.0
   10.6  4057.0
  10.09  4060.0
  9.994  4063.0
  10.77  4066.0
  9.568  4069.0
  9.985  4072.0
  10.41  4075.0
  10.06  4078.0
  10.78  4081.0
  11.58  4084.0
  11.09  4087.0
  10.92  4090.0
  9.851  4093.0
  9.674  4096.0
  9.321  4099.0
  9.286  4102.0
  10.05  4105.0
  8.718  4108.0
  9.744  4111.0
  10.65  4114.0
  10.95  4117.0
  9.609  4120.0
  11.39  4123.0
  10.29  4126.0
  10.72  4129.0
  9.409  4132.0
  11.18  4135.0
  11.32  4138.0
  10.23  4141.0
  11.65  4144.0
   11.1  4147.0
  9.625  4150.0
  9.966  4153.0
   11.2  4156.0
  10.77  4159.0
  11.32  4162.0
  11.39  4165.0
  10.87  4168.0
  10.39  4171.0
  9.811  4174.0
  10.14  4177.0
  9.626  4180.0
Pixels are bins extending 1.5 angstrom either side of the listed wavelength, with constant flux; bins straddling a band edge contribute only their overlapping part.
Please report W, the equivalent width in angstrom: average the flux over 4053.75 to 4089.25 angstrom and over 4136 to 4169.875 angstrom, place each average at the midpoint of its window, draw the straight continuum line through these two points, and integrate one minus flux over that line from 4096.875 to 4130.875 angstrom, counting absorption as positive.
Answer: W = 1.9 angstrom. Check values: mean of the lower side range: 10.4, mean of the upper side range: 10.9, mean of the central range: 10.1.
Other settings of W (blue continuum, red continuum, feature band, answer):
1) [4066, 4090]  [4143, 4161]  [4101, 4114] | 1.2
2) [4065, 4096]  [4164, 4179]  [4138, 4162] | -0.6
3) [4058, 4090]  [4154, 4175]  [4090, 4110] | 1.8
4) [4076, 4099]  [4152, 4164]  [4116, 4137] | 0.4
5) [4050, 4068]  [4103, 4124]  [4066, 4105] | -0.1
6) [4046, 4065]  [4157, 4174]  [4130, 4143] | 0.2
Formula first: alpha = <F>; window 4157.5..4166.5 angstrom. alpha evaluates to 11.2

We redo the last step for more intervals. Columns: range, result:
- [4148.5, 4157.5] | 10.3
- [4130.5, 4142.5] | 10.5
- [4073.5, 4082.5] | 10.4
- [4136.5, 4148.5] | 11.1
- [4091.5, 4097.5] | 9.76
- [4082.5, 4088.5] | 11.3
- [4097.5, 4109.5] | 9.34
